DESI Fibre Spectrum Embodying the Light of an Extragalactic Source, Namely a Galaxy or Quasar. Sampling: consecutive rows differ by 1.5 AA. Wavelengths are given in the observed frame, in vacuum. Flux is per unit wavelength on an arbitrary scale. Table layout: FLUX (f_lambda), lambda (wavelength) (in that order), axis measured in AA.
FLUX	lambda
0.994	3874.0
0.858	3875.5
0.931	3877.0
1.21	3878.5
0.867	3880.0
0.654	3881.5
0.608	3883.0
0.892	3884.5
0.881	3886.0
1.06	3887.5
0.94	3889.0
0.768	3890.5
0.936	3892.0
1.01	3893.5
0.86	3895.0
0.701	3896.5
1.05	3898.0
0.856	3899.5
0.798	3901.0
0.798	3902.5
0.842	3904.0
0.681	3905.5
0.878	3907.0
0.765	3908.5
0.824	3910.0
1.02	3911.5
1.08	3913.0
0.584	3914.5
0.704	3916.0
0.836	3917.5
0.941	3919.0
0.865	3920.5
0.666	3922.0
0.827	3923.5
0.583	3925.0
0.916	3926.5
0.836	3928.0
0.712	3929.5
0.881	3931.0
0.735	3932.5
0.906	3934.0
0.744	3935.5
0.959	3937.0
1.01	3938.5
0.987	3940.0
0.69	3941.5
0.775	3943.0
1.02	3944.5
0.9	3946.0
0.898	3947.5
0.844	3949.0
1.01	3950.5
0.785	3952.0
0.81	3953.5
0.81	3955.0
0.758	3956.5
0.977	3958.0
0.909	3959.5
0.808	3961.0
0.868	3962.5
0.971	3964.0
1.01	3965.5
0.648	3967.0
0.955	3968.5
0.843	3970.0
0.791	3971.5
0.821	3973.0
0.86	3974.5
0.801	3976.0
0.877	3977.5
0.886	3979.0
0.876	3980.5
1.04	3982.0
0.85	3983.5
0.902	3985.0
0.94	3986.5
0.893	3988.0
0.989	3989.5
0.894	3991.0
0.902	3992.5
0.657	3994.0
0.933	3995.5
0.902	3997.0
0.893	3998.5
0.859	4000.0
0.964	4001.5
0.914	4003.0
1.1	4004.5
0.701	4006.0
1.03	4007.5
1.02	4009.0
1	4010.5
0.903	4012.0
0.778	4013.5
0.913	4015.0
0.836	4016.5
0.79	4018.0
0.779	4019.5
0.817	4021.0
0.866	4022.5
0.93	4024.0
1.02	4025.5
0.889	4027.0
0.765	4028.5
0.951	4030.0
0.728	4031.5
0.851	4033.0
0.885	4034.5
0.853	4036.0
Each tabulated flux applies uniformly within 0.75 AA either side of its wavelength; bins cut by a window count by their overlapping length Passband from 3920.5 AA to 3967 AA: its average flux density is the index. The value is 0.85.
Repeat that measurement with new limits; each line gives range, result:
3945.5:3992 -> 0.878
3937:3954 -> 0.889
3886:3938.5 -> 0.843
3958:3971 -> 0.881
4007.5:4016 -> 0.93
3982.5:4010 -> 0.91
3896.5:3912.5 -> 0.848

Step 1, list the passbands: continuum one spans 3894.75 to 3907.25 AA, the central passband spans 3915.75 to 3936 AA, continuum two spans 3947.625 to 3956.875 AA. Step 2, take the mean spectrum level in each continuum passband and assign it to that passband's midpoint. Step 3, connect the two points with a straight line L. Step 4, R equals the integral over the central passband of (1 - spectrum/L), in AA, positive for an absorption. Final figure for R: 0.9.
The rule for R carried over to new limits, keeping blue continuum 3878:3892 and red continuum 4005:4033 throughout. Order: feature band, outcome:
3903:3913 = 0.2 AA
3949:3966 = -0.1 AA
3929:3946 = 0.3 AA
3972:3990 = -0.4 AA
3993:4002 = 0.1 AA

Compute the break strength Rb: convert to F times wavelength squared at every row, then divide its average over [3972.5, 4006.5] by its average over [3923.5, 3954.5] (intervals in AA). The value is 1.08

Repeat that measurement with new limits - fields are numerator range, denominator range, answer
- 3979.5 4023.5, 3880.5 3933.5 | 1.13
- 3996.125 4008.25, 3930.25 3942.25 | 1.10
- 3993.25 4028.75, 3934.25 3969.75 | 1.04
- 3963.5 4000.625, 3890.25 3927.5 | 1.10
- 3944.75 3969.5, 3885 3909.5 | 1.04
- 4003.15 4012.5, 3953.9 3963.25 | 1.15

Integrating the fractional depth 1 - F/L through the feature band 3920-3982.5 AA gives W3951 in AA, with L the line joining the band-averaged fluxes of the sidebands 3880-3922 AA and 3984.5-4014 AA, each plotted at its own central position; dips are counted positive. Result 1.7 AA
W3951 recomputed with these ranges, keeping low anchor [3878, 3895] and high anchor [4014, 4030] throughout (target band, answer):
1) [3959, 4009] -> -1.1 AA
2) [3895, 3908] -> 0.9 AA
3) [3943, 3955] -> -0.1 AA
